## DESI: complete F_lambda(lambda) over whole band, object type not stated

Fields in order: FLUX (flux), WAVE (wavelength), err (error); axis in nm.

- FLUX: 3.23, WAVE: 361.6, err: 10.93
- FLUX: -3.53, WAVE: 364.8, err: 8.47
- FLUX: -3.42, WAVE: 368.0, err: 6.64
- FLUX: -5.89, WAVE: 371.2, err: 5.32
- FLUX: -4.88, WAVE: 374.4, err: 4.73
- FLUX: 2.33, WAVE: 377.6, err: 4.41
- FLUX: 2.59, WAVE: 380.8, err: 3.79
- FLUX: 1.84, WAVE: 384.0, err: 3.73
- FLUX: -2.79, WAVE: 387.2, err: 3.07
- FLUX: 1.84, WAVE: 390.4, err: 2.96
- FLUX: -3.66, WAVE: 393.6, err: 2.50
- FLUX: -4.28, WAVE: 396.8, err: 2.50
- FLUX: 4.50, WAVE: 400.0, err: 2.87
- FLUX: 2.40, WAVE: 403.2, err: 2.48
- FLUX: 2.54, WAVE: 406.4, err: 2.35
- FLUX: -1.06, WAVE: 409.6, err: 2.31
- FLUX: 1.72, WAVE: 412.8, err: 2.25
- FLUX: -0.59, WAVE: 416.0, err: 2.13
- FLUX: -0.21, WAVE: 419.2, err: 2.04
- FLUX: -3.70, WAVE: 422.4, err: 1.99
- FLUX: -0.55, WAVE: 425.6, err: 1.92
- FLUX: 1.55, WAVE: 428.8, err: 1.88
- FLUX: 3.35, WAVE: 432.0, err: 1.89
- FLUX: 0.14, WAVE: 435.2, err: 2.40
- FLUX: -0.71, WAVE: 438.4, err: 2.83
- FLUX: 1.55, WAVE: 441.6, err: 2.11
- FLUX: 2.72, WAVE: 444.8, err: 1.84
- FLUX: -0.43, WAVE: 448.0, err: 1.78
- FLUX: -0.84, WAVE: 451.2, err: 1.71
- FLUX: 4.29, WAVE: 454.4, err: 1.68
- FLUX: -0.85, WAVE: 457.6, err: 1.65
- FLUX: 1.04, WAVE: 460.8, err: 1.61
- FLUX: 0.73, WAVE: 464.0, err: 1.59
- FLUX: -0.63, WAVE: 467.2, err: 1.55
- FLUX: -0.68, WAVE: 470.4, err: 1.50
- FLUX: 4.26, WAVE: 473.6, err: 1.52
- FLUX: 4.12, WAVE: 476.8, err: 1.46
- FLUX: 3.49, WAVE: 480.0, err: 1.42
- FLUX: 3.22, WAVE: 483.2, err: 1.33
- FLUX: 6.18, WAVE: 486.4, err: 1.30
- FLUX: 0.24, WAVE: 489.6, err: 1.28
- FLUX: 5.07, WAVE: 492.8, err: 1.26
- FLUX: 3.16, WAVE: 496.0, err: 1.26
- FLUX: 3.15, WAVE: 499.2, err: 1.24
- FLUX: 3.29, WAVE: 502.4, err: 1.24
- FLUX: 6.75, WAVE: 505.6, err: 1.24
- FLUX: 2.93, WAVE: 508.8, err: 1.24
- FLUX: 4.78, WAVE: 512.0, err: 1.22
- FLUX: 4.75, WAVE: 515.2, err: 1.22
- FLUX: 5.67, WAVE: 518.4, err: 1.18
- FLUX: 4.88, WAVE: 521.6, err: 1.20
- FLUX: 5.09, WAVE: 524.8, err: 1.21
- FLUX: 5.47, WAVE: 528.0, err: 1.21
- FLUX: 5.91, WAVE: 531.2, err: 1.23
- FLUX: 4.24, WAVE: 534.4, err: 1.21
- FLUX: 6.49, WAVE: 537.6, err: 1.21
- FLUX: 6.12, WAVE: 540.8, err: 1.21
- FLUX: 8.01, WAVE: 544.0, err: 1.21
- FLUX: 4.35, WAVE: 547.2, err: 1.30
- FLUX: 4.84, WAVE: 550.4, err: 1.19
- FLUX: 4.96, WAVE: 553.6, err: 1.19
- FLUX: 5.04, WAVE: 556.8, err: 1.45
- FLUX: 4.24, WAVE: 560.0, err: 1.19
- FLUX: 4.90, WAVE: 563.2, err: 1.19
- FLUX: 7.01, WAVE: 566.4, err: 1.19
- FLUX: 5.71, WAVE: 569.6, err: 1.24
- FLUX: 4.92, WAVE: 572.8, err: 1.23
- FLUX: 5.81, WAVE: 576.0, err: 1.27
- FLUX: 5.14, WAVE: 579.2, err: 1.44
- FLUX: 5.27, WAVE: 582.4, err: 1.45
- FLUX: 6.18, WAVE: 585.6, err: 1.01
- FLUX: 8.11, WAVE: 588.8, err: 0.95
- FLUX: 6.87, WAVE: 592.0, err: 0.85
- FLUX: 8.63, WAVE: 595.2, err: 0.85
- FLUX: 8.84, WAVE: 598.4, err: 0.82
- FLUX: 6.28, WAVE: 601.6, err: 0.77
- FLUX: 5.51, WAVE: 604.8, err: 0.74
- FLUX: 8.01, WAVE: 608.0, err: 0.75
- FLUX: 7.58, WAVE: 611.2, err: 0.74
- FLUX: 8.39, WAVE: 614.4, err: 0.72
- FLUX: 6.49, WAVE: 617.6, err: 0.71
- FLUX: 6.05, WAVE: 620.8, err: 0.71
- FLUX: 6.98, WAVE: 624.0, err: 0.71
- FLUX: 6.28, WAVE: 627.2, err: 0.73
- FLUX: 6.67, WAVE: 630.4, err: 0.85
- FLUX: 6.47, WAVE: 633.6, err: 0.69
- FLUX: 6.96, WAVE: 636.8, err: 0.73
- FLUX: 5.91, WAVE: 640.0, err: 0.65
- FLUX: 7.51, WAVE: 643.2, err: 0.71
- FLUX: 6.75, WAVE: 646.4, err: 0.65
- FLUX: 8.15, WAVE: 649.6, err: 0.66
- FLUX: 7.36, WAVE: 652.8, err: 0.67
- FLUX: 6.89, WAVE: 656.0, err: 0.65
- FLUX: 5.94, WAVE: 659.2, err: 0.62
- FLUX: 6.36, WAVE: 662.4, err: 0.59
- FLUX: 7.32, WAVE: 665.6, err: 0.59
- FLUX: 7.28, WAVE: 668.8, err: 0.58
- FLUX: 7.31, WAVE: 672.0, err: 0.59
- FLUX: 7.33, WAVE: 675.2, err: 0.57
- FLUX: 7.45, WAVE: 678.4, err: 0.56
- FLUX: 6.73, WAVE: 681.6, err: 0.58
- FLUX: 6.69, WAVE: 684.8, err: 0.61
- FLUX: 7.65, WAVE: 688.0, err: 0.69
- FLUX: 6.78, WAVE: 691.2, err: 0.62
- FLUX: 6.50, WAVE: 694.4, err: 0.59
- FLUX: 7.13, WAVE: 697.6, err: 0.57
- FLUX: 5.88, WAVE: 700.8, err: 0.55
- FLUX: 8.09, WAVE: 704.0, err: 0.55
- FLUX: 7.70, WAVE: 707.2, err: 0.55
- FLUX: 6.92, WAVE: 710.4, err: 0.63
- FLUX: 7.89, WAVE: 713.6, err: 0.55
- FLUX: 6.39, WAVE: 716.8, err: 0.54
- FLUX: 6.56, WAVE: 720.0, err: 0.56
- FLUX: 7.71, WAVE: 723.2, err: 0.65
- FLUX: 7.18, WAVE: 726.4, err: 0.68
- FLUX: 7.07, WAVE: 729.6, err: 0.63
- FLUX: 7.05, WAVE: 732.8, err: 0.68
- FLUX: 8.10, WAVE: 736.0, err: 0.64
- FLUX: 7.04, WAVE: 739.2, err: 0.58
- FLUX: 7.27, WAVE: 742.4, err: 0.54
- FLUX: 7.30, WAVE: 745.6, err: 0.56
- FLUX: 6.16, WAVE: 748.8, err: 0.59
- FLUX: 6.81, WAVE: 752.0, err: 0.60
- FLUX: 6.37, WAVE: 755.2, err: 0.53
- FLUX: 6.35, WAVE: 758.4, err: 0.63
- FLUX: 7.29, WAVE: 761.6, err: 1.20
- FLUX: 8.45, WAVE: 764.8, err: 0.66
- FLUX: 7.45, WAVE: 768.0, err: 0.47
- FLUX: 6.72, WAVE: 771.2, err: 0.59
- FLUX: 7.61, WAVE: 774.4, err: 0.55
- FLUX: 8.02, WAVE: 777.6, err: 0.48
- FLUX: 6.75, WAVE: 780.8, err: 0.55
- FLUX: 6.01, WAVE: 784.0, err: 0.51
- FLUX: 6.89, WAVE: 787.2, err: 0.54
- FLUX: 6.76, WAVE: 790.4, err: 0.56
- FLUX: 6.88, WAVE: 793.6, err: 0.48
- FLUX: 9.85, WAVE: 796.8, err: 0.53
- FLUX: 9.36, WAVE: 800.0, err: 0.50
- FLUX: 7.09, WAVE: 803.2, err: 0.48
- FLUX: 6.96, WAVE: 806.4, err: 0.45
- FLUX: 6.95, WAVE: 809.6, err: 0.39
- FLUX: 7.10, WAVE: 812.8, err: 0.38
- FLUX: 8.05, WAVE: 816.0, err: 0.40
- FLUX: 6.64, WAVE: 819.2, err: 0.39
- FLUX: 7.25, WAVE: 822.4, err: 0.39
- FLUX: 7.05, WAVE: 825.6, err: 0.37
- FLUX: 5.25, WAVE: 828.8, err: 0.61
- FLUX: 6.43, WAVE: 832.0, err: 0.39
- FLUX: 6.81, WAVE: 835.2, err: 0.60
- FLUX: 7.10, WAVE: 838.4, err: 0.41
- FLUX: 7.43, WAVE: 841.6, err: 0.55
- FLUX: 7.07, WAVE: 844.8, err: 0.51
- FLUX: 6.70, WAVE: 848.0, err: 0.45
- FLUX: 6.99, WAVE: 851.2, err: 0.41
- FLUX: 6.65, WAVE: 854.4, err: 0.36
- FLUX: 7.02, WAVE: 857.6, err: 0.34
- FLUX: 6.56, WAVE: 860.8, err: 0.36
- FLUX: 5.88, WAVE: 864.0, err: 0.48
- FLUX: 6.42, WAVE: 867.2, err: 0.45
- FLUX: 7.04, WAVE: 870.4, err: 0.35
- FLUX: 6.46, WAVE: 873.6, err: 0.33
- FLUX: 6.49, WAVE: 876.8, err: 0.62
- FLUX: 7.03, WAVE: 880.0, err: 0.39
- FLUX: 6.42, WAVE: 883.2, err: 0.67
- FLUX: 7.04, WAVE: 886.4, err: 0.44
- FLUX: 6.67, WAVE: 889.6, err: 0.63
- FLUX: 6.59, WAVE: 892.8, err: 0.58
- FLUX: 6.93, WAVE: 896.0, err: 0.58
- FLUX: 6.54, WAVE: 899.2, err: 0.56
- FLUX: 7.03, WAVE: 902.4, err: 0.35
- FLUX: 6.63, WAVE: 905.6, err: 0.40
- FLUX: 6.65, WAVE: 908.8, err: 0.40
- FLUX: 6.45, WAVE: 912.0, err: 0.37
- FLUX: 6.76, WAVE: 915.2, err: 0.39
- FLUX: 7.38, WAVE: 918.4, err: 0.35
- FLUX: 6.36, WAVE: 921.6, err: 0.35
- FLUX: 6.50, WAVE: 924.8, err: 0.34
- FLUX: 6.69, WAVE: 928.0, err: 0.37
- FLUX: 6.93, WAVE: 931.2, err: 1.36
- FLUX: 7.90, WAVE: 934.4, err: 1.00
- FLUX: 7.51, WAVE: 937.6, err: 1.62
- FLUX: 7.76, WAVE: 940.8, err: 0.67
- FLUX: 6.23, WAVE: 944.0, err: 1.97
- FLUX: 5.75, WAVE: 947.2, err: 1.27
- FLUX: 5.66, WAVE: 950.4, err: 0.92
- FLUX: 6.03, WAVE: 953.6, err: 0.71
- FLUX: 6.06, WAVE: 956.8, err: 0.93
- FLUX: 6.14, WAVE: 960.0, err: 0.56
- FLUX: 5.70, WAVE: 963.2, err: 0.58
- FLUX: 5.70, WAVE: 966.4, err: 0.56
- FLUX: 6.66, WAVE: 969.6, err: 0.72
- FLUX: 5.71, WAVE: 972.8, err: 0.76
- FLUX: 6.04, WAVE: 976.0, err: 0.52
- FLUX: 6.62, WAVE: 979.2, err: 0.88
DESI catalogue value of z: 0.213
